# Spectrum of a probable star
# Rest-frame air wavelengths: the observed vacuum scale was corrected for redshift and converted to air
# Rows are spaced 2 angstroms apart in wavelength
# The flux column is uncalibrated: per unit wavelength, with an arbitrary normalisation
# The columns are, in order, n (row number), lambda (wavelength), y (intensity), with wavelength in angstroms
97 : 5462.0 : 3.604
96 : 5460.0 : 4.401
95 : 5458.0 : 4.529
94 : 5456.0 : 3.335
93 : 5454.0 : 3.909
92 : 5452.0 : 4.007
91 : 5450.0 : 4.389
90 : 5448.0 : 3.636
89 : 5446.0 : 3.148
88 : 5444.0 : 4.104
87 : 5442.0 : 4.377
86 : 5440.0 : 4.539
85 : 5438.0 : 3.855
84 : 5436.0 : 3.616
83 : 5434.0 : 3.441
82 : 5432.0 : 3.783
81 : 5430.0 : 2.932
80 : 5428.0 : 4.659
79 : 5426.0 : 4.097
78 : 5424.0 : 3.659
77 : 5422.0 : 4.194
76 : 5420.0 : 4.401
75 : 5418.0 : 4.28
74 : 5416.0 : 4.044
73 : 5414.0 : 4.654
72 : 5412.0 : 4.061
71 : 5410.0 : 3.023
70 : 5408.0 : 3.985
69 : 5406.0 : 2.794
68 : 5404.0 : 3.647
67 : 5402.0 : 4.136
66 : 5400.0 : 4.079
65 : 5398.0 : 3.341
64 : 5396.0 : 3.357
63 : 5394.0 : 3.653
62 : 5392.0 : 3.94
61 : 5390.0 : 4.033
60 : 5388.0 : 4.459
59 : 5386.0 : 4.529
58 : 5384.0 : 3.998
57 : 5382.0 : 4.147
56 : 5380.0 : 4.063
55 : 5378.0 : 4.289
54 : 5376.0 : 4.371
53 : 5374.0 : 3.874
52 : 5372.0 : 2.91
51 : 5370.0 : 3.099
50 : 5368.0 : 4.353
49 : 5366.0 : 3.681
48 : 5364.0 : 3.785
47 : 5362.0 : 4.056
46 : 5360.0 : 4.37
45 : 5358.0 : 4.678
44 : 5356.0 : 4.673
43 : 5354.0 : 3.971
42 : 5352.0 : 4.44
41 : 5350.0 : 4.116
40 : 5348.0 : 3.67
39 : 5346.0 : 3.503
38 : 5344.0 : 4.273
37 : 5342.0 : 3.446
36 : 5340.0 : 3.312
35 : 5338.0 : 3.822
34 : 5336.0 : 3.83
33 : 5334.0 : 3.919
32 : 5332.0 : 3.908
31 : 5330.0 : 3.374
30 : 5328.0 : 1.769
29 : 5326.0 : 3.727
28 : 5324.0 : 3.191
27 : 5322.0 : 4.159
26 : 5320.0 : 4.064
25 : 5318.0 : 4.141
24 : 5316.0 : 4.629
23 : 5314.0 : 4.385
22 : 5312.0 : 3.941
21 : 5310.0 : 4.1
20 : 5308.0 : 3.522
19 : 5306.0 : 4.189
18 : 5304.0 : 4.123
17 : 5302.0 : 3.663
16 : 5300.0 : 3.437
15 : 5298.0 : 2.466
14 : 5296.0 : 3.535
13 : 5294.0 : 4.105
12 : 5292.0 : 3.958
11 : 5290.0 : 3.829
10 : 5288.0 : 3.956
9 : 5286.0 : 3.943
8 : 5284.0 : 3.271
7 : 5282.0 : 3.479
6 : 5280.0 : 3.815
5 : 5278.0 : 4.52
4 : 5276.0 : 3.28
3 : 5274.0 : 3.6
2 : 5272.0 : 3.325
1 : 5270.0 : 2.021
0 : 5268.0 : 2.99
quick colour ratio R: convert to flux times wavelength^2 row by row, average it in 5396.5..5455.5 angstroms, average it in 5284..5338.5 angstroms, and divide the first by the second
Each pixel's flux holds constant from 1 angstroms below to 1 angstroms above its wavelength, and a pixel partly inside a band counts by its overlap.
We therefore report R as 1.08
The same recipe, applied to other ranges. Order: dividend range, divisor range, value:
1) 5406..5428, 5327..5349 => 1.17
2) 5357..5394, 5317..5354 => 1.10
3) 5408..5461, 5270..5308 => 1.15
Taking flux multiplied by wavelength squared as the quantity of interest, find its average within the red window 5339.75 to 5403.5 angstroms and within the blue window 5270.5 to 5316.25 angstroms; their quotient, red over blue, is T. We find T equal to 1.09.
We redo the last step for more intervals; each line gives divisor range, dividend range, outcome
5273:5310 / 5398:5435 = 1.09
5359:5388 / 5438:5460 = 1.03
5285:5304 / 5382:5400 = 1.11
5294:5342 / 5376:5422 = 1.10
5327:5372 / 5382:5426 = 1.05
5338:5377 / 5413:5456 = 1.04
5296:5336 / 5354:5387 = 1.11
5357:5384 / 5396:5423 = 0.99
